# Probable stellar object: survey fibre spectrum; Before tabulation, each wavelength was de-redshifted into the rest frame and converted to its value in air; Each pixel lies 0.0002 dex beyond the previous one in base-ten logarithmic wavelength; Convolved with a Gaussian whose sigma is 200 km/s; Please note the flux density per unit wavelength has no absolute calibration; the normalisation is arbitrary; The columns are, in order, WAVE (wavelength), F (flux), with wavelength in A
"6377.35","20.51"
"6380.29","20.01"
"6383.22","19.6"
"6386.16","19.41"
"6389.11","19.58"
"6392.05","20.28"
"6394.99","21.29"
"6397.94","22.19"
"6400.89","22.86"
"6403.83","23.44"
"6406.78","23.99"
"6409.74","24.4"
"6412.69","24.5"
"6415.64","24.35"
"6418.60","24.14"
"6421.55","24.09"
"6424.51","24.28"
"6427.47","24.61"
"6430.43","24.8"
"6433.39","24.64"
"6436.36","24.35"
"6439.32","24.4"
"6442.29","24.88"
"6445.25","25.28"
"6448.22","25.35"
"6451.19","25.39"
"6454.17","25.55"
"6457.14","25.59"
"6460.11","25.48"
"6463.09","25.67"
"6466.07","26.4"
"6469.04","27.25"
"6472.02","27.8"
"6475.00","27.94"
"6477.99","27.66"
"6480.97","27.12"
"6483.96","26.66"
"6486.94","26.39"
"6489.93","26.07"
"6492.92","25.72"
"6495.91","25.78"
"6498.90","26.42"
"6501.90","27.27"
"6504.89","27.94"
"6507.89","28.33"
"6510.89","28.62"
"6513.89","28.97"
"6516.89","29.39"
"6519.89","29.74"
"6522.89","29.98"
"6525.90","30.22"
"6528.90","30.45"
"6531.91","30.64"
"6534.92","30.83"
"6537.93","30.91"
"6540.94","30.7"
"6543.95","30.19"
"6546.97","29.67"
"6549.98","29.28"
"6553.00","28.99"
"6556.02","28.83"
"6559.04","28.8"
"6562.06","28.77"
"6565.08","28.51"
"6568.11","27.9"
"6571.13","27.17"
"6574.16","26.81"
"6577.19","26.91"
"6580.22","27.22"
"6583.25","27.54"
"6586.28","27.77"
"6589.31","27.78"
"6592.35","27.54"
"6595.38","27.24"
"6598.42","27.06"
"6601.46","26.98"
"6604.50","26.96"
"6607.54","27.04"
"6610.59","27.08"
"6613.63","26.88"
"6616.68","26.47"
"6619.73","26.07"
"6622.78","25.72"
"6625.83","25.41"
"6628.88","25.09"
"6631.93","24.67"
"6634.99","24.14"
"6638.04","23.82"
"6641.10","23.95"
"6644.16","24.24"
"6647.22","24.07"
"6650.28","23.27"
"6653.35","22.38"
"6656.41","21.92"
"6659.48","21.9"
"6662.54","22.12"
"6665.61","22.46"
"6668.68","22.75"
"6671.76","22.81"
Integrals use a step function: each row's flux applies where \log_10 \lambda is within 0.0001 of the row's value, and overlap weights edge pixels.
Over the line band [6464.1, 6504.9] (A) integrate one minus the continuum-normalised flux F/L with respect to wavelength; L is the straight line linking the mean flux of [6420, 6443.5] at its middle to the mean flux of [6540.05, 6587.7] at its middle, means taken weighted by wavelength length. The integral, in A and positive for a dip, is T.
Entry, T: -1.2 A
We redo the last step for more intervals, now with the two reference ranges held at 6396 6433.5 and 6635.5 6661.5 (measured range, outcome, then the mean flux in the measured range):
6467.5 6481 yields -2.2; 27.6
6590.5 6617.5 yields -4.3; 27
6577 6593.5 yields -2.9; 27.5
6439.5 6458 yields -1.1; 25.3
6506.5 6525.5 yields -4.5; 29.2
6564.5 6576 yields -2.0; 27.5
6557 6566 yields -2.0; 28.7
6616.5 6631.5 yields -1.5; 25.6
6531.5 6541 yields -2.9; 30.8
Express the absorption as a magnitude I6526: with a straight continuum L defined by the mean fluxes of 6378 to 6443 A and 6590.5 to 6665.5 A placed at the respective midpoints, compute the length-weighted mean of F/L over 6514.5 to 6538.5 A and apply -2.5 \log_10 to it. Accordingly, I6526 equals -0.25 mag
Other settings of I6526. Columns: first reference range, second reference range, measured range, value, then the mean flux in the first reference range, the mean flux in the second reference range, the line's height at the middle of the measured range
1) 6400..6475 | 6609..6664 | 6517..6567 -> -0.20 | 25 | 24.4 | 24.7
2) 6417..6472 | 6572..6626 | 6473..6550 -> -0.10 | 25.2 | 27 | 26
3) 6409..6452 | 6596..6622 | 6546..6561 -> -0.12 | 24.6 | 26.8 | 26.1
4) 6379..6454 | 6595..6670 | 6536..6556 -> -0.23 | 23.3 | 24.7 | 24.2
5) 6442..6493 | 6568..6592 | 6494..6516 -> -0.04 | 26.3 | 27.4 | 26.6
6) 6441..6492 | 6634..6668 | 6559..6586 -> -0.13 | 26.3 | 23.1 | 24.4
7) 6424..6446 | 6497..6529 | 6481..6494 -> 0.04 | 24.7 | 28.7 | 27.4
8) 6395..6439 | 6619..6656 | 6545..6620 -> -0.15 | 24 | 24.3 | 24.2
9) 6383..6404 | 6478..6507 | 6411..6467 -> -0.06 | 21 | 26.7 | 23.6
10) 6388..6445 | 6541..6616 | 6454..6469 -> -0.05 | 23.6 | 27.9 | 24.8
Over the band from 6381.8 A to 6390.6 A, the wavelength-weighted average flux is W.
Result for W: 19.5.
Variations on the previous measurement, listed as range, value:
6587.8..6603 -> 27.3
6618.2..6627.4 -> 25.7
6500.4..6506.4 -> 27.6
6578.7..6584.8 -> 27.4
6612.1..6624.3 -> 26.3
